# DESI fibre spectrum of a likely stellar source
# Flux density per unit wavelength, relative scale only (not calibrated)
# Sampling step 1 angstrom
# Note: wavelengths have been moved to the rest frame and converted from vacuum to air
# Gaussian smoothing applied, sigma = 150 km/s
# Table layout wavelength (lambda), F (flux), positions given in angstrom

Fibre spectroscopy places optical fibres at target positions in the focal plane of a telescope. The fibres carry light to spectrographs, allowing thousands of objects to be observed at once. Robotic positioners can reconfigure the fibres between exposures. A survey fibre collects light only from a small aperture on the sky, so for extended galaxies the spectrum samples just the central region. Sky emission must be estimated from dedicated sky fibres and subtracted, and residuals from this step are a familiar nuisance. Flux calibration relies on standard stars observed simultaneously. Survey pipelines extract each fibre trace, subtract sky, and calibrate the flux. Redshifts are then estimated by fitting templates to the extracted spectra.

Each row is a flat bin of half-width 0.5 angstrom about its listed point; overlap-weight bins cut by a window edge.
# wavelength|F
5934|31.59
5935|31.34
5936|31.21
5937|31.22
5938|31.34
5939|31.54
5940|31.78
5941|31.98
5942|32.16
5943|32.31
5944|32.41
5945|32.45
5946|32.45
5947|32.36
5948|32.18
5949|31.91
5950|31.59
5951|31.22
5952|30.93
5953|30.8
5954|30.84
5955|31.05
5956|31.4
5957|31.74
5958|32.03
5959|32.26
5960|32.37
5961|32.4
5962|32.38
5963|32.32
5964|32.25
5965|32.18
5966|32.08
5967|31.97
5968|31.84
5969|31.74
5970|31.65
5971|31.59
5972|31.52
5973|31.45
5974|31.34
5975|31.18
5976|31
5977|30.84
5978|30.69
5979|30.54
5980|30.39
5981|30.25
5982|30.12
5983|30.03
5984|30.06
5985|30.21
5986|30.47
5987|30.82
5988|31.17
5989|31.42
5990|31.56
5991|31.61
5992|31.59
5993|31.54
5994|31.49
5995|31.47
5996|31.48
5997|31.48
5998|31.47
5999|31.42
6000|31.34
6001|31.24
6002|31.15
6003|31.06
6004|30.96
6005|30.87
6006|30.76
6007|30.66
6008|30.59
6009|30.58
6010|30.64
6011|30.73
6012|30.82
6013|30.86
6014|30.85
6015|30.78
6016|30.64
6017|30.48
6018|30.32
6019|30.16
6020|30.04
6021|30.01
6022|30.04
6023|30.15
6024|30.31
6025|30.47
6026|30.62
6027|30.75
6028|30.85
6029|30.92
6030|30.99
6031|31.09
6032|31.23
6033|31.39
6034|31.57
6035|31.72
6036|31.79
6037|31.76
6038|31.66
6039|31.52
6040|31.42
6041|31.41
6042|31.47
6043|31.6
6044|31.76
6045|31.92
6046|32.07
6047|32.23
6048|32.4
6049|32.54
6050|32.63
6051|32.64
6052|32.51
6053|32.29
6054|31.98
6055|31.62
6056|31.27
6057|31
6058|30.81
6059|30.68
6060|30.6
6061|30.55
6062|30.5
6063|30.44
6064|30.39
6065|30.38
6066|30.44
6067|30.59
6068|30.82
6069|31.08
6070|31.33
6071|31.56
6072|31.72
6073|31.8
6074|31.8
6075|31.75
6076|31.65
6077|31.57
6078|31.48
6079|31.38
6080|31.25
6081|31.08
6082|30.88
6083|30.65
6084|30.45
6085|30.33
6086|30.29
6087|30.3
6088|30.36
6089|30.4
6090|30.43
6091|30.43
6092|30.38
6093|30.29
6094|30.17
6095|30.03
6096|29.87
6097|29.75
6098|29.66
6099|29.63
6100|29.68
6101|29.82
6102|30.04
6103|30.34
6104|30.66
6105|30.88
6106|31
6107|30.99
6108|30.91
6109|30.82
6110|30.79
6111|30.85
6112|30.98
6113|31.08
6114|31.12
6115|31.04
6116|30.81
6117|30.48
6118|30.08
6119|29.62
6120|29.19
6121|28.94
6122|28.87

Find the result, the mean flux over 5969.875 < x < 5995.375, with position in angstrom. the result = 31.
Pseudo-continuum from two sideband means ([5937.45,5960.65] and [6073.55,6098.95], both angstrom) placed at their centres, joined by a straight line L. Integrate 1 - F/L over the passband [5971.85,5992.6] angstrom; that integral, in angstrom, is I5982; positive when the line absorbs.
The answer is 0.4 angstrom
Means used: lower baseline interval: 31.8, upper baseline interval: 30.6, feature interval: 30.9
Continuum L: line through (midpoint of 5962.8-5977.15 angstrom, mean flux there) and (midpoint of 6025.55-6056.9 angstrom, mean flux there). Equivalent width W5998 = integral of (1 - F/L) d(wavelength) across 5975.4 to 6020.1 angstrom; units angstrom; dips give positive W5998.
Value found 1.1 angstrom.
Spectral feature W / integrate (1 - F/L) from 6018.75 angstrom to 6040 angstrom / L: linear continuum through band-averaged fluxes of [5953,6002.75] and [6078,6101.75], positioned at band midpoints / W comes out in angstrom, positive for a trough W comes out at 0.0 angstrom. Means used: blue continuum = 31.3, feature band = 30.9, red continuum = 30.3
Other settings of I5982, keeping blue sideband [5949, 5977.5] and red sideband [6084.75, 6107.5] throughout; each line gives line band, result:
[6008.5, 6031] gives 0.4 angstrom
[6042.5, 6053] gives -0.5 angstrom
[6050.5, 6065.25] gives -0.3 angstrom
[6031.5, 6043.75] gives -0.3 angstrom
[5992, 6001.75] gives 0.0 angstrom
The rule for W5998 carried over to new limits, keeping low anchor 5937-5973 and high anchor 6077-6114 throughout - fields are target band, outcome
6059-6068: 0.1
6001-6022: 0.4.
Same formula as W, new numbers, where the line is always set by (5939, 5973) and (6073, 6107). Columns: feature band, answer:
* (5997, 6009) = 0.1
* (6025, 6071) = -0.5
